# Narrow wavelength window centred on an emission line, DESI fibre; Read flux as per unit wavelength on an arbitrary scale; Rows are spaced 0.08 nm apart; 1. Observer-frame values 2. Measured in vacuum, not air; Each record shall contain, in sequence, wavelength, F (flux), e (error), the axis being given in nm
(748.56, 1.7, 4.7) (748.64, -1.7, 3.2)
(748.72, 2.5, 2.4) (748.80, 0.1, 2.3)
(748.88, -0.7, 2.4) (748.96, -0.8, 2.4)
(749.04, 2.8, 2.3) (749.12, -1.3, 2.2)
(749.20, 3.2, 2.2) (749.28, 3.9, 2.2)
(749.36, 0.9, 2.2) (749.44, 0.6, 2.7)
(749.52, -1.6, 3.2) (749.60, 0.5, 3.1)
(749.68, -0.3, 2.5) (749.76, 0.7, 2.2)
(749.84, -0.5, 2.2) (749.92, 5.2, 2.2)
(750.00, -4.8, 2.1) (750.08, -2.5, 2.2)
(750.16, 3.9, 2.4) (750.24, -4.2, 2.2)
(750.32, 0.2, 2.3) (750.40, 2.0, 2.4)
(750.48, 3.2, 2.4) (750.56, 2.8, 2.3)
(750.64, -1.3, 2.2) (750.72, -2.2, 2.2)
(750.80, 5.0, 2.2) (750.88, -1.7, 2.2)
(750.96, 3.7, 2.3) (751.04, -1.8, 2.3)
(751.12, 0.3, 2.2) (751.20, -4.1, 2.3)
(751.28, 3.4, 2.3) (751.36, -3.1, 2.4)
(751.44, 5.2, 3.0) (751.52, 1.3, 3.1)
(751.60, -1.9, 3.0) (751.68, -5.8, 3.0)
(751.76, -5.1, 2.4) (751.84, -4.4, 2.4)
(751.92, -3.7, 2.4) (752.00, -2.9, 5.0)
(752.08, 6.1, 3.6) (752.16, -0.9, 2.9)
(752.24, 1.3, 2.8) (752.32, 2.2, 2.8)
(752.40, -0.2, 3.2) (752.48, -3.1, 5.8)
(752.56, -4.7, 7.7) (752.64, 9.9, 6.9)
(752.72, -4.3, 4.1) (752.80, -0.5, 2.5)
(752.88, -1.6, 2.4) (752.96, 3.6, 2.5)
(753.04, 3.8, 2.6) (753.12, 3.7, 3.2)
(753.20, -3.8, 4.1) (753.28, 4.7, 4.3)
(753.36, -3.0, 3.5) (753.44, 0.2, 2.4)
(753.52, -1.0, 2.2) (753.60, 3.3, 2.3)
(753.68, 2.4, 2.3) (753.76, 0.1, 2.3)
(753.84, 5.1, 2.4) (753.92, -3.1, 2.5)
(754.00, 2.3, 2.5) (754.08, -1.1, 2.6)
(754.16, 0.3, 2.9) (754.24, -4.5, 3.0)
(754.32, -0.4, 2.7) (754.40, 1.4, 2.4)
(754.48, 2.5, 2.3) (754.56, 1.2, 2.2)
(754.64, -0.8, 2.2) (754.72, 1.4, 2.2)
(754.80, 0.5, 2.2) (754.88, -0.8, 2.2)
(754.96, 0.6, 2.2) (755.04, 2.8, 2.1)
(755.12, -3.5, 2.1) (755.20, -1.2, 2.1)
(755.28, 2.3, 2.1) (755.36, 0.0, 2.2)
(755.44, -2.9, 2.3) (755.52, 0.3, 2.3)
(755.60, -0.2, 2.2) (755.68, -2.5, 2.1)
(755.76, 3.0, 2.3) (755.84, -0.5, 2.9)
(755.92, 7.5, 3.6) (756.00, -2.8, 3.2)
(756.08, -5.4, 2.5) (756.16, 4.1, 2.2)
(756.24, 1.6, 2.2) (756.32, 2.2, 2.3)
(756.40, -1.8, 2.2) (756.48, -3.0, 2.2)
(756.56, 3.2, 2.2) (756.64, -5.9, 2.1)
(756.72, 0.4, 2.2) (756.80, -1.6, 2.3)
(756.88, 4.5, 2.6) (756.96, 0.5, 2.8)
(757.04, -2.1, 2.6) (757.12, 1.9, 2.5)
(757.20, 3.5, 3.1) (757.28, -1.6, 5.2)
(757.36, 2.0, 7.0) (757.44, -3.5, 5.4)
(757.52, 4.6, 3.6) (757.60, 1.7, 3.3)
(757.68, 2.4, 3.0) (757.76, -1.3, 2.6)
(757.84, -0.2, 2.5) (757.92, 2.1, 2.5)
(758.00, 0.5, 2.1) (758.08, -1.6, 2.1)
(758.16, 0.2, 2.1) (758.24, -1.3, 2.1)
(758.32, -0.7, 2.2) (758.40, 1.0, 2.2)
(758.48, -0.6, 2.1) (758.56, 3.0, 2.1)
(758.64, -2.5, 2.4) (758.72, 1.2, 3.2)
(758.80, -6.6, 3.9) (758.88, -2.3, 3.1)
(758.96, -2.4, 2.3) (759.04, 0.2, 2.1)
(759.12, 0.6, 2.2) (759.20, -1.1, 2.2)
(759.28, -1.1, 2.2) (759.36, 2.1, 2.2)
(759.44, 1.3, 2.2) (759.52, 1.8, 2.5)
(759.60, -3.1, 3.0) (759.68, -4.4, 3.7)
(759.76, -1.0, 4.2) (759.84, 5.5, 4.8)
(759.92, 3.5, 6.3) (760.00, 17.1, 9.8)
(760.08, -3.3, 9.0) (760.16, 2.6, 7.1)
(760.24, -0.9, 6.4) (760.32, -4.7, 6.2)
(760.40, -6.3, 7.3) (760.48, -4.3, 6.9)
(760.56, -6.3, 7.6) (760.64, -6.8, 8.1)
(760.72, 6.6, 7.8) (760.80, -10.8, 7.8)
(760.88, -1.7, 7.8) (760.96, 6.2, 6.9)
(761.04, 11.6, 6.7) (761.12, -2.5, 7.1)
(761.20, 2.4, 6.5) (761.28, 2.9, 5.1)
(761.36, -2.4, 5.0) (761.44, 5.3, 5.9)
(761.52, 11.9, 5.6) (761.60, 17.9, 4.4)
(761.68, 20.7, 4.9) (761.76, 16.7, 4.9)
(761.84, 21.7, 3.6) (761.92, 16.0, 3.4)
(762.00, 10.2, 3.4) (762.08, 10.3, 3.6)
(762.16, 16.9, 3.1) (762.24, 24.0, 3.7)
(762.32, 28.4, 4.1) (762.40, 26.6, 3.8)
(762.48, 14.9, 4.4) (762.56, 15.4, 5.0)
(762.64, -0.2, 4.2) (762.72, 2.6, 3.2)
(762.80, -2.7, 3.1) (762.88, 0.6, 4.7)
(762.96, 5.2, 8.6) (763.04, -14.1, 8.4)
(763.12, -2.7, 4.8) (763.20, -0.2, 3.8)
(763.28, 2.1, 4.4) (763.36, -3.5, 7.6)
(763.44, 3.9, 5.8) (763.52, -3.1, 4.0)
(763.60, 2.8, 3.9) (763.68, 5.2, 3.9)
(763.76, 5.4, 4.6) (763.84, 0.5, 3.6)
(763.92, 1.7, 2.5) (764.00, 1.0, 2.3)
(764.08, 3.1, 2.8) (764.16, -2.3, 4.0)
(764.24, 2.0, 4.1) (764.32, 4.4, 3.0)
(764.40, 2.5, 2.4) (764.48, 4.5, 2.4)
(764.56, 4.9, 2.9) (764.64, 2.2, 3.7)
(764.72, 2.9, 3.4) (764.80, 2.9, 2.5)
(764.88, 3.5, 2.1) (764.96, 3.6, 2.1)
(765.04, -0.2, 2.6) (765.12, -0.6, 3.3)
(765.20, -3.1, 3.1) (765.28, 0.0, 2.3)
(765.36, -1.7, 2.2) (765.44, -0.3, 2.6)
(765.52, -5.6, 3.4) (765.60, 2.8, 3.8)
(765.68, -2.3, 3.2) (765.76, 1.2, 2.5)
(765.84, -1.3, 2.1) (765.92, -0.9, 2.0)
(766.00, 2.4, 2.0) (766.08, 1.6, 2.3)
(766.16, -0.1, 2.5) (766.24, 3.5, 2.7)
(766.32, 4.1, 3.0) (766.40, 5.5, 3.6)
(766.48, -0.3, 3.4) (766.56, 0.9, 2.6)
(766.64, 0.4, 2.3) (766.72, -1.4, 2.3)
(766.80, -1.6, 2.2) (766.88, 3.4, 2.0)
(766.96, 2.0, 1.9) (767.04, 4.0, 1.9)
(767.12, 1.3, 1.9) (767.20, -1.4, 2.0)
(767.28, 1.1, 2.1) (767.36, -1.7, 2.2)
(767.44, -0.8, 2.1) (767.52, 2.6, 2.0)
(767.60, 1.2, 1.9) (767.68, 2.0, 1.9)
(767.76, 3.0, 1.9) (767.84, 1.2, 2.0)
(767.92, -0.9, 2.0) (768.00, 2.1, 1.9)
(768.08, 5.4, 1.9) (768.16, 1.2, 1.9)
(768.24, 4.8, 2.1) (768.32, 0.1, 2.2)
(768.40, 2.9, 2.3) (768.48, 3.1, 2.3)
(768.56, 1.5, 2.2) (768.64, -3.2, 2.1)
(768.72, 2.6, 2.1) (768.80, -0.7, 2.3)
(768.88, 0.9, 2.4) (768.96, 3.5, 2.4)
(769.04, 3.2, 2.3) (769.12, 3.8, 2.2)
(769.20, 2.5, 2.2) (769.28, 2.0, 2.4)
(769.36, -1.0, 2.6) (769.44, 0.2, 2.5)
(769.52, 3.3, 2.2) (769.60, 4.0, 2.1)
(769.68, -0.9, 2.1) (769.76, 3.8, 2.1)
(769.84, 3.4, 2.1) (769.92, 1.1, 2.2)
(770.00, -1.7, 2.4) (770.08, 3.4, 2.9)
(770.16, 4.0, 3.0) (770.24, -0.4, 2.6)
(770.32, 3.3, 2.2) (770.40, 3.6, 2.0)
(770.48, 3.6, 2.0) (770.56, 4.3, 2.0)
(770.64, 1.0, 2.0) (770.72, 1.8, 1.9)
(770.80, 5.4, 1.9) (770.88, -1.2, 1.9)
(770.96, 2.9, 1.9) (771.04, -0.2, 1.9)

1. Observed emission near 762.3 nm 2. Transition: [O II] 3727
